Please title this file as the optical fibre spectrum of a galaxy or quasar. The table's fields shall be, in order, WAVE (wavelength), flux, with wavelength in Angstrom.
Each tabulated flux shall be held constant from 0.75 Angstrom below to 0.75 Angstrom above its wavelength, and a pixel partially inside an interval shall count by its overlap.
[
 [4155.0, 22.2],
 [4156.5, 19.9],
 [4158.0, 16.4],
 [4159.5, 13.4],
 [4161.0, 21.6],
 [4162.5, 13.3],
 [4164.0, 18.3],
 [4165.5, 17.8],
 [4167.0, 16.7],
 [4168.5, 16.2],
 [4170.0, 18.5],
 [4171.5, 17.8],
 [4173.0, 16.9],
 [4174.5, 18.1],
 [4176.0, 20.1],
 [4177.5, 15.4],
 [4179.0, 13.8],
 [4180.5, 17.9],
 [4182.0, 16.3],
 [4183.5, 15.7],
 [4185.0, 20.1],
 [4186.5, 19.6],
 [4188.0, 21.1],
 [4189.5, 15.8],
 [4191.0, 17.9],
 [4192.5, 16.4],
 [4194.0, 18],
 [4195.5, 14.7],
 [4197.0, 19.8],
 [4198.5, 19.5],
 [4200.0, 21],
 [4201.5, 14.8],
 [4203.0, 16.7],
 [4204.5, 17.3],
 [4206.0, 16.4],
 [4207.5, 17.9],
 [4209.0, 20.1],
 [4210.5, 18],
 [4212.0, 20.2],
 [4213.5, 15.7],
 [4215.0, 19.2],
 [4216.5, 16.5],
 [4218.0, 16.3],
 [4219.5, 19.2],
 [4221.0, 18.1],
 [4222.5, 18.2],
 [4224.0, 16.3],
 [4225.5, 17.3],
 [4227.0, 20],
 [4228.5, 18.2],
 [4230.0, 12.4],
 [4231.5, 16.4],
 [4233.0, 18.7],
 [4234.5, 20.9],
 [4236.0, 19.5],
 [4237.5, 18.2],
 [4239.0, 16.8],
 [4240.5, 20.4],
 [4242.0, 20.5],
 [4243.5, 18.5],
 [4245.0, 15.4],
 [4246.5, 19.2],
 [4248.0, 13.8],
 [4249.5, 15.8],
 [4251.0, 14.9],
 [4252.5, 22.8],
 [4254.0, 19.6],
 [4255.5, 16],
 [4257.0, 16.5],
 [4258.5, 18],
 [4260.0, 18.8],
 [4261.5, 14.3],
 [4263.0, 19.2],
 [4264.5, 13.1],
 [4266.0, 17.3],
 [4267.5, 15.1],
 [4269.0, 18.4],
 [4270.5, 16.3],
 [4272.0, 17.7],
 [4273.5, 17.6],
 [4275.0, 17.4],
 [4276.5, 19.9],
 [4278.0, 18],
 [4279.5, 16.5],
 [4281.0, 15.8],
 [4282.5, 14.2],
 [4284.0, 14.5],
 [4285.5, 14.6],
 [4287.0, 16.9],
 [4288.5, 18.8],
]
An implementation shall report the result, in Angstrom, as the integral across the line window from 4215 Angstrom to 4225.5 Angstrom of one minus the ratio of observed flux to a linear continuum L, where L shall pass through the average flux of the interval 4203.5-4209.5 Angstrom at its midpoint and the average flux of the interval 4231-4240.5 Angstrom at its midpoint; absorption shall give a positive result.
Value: 0.36 Angstrom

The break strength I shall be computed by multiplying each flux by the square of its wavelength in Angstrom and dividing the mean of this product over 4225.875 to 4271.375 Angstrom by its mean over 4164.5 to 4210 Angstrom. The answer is 1.02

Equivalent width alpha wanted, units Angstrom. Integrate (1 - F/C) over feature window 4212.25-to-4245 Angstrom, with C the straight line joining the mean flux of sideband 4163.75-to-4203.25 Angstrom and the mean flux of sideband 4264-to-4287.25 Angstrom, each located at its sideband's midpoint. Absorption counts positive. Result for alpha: -1.72 Angstrom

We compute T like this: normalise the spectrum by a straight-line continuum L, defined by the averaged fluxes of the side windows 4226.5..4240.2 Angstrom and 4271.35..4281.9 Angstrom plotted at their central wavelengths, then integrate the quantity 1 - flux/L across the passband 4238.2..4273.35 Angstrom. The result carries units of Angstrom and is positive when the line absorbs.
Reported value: 0.8 Angstrom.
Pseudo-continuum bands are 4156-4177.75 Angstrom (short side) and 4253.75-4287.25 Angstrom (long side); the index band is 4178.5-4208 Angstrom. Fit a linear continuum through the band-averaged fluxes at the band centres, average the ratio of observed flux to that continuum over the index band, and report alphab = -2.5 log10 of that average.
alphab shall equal -0.022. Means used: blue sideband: 17.4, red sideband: 16.7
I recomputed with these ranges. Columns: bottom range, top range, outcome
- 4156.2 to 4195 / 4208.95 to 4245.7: 1.06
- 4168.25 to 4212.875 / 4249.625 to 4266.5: 1.00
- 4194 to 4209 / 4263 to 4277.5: 1.00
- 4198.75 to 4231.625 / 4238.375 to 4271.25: 1.00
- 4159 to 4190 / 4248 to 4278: 1.03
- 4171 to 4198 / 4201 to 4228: 1.02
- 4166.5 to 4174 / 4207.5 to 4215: 1.09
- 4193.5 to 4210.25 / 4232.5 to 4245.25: 1.08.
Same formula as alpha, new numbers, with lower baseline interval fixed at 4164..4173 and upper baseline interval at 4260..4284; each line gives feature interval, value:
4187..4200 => -0.64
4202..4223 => -0.83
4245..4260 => -0.46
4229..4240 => -0.43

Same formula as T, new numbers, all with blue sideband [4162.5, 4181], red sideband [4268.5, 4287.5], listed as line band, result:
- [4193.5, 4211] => -0.9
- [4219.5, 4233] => -0.3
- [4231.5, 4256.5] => -1.9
